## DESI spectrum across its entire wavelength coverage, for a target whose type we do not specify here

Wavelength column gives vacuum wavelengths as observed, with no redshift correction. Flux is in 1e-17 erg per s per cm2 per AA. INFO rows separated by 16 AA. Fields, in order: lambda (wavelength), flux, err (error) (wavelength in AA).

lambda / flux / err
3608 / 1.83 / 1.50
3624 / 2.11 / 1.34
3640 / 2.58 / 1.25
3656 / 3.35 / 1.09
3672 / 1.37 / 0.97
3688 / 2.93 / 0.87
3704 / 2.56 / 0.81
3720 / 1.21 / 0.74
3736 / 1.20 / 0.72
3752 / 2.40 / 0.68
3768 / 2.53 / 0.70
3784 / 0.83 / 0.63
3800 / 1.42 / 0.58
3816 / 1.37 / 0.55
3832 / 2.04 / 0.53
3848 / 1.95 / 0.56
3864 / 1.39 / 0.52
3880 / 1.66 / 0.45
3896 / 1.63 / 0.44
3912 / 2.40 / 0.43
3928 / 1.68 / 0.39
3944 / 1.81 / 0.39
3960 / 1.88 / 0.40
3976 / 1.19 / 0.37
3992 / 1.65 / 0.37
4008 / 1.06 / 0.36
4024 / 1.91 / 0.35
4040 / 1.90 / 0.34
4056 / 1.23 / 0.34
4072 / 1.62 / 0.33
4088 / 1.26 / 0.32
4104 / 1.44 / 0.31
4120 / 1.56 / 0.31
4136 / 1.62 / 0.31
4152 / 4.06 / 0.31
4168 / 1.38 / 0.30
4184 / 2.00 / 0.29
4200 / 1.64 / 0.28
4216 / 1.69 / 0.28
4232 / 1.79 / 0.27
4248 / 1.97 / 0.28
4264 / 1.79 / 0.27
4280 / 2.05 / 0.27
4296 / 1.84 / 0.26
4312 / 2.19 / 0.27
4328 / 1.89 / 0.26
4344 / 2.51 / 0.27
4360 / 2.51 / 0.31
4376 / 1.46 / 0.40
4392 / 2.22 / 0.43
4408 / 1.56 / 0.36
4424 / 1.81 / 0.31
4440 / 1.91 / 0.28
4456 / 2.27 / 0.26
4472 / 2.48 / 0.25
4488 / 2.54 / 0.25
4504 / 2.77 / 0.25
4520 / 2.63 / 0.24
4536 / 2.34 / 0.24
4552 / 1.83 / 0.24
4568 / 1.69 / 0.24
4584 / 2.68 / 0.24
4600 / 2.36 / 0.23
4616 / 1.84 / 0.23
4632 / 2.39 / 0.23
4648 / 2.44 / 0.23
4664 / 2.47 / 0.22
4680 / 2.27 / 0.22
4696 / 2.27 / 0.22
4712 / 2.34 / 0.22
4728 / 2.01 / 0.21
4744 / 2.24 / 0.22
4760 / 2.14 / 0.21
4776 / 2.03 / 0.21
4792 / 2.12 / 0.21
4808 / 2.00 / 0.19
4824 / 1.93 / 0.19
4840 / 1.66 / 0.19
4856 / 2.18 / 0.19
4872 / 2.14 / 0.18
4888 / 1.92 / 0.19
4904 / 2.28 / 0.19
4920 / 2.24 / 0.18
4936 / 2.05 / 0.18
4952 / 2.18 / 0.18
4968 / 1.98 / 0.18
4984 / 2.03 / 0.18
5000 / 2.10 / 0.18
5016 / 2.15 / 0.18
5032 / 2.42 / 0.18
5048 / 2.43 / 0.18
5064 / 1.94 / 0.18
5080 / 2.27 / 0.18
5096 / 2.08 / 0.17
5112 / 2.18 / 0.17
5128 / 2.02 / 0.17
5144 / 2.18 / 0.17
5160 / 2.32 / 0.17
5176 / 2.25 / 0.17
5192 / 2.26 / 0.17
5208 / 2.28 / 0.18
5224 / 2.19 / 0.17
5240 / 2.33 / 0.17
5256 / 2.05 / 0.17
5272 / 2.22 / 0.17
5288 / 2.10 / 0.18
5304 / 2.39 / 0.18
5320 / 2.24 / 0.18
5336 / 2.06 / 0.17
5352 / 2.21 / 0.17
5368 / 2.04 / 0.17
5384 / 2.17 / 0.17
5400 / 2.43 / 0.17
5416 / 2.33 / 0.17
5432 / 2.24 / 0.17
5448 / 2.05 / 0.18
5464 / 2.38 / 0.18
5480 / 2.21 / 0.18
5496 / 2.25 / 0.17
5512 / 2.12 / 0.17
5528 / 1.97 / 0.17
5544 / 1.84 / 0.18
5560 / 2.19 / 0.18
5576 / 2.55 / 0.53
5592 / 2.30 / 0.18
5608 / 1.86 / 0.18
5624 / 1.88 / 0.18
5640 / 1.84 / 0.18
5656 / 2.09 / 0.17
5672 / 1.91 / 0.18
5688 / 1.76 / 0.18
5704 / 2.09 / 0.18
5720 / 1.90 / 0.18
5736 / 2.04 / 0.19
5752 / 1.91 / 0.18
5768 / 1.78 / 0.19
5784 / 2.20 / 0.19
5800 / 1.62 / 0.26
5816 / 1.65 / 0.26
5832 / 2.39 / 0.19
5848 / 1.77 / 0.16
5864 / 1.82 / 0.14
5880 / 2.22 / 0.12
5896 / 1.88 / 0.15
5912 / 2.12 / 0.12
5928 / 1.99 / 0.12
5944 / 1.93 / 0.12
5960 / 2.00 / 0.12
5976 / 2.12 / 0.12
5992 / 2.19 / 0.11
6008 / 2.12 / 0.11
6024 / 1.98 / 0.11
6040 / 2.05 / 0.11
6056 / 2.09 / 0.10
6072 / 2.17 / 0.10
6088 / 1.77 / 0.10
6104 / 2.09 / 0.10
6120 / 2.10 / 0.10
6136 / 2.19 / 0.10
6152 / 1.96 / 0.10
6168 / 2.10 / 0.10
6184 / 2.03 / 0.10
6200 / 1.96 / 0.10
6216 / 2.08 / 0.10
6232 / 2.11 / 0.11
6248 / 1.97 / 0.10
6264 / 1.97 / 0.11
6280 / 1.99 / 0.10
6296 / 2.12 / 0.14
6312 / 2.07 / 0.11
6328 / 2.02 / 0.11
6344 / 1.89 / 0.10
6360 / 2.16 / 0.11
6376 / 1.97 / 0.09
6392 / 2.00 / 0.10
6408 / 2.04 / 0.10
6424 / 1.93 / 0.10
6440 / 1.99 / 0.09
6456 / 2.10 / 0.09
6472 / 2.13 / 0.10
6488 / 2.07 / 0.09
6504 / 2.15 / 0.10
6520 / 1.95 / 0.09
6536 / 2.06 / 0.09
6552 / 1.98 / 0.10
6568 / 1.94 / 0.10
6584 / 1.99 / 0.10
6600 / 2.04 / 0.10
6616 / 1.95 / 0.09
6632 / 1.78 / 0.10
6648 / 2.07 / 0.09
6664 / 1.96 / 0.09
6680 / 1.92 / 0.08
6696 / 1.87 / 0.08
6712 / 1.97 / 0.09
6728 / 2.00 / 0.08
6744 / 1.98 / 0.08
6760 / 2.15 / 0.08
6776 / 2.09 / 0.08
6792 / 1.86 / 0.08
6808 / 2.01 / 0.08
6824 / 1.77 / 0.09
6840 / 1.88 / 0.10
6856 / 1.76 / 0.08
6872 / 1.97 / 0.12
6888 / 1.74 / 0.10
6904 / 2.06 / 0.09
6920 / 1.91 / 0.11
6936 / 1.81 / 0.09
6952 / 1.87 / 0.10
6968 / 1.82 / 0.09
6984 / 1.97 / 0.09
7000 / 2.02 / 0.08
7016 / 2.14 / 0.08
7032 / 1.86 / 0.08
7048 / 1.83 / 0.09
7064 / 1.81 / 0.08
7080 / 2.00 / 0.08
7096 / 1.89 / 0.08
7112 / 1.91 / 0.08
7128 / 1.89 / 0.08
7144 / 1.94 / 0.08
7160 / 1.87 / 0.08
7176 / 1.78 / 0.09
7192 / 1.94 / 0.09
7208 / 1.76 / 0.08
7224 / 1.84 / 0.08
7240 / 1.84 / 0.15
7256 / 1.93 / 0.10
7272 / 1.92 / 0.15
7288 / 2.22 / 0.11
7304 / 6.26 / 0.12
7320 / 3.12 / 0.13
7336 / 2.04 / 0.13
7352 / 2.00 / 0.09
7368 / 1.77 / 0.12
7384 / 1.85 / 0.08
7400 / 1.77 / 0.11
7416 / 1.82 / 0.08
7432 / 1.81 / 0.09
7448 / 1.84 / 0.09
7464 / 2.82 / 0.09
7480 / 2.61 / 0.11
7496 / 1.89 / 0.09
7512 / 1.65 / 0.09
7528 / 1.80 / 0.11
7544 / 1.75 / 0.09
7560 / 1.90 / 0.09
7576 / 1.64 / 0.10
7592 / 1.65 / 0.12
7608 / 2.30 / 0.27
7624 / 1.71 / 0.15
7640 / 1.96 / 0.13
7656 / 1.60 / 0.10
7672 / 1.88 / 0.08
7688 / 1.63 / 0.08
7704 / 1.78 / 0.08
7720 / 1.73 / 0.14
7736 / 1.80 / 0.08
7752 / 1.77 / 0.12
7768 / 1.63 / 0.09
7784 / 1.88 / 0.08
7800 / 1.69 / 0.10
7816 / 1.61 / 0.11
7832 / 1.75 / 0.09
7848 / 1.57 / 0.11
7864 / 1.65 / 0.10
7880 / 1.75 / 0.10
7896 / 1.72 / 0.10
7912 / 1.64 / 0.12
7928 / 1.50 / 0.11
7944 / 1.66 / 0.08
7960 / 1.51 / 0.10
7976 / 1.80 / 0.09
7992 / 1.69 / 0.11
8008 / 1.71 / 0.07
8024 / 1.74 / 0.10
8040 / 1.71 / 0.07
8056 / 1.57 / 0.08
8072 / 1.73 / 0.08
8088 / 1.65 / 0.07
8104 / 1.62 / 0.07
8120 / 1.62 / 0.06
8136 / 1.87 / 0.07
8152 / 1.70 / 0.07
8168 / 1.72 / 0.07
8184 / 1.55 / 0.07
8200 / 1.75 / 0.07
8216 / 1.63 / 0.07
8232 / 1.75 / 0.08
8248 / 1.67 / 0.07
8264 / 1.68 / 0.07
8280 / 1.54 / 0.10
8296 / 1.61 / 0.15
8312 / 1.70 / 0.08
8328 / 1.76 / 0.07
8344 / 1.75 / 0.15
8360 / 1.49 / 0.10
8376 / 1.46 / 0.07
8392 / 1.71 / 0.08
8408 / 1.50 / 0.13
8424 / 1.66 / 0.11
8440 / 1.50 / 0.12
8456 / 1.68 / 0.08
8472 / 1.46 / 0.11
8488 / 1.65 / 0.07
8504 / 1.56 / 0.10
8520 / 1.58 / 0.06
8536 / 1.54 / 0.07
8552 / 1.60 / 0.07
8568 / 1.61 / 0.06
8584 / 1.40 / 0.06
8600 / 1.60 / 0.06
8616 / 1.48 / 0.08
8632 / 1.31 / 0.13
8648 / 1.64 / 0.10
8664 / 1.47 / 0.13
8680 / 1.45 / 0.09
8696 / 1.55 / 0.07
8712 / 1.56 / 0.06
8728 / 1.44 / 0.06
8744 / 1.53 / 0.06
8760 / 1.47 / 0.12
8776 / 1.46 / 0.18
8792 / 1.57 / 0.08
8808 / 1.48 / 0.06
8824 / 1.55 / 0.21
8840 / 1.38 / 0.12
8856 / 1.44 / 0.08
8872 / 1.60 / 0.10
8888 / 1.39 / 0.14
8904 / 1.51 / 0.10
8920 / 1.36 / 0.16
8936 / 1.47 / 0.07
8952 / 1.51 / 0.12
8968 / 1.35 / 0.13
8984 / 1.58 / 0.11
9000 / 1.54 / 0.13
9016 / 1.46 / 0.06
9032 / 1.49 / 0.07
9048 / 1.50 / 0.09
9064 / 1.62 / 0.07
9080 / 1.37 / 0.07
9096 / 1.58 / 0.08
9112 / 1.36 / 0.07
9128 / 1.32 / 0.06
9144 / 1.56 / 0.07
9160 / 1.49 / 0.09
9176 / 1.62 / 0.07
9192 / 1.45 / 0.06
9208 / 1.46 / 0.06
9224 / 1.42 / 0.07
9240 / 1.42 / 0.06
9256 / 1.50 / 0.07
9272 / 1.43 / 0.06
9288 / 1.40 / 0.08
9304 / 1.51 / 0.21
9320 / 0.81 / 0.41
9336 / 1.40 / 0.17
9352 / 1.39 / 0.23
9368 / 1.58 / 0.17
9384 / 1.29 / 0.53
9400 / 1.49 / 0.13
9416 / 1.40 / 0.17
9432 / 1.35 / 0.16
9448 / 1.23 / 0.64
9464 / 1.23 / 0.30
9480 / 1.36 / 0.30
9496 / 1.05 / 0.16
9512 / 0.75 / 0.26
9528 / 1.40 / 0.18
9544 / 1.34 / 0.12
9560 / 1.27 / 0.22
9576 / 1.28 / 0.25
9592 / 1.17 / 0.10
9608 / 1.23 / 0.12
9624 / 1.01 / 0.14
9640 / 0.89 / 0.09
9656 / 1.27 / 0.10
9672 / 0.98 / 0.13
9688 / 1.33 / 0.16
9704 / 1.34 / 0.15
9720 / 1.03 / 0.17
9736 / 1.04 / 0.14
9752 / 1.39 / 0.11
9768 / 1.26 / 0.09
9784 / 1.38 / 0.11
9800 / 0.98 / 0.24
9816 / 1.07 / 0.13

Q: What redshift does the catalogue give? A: 0.112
